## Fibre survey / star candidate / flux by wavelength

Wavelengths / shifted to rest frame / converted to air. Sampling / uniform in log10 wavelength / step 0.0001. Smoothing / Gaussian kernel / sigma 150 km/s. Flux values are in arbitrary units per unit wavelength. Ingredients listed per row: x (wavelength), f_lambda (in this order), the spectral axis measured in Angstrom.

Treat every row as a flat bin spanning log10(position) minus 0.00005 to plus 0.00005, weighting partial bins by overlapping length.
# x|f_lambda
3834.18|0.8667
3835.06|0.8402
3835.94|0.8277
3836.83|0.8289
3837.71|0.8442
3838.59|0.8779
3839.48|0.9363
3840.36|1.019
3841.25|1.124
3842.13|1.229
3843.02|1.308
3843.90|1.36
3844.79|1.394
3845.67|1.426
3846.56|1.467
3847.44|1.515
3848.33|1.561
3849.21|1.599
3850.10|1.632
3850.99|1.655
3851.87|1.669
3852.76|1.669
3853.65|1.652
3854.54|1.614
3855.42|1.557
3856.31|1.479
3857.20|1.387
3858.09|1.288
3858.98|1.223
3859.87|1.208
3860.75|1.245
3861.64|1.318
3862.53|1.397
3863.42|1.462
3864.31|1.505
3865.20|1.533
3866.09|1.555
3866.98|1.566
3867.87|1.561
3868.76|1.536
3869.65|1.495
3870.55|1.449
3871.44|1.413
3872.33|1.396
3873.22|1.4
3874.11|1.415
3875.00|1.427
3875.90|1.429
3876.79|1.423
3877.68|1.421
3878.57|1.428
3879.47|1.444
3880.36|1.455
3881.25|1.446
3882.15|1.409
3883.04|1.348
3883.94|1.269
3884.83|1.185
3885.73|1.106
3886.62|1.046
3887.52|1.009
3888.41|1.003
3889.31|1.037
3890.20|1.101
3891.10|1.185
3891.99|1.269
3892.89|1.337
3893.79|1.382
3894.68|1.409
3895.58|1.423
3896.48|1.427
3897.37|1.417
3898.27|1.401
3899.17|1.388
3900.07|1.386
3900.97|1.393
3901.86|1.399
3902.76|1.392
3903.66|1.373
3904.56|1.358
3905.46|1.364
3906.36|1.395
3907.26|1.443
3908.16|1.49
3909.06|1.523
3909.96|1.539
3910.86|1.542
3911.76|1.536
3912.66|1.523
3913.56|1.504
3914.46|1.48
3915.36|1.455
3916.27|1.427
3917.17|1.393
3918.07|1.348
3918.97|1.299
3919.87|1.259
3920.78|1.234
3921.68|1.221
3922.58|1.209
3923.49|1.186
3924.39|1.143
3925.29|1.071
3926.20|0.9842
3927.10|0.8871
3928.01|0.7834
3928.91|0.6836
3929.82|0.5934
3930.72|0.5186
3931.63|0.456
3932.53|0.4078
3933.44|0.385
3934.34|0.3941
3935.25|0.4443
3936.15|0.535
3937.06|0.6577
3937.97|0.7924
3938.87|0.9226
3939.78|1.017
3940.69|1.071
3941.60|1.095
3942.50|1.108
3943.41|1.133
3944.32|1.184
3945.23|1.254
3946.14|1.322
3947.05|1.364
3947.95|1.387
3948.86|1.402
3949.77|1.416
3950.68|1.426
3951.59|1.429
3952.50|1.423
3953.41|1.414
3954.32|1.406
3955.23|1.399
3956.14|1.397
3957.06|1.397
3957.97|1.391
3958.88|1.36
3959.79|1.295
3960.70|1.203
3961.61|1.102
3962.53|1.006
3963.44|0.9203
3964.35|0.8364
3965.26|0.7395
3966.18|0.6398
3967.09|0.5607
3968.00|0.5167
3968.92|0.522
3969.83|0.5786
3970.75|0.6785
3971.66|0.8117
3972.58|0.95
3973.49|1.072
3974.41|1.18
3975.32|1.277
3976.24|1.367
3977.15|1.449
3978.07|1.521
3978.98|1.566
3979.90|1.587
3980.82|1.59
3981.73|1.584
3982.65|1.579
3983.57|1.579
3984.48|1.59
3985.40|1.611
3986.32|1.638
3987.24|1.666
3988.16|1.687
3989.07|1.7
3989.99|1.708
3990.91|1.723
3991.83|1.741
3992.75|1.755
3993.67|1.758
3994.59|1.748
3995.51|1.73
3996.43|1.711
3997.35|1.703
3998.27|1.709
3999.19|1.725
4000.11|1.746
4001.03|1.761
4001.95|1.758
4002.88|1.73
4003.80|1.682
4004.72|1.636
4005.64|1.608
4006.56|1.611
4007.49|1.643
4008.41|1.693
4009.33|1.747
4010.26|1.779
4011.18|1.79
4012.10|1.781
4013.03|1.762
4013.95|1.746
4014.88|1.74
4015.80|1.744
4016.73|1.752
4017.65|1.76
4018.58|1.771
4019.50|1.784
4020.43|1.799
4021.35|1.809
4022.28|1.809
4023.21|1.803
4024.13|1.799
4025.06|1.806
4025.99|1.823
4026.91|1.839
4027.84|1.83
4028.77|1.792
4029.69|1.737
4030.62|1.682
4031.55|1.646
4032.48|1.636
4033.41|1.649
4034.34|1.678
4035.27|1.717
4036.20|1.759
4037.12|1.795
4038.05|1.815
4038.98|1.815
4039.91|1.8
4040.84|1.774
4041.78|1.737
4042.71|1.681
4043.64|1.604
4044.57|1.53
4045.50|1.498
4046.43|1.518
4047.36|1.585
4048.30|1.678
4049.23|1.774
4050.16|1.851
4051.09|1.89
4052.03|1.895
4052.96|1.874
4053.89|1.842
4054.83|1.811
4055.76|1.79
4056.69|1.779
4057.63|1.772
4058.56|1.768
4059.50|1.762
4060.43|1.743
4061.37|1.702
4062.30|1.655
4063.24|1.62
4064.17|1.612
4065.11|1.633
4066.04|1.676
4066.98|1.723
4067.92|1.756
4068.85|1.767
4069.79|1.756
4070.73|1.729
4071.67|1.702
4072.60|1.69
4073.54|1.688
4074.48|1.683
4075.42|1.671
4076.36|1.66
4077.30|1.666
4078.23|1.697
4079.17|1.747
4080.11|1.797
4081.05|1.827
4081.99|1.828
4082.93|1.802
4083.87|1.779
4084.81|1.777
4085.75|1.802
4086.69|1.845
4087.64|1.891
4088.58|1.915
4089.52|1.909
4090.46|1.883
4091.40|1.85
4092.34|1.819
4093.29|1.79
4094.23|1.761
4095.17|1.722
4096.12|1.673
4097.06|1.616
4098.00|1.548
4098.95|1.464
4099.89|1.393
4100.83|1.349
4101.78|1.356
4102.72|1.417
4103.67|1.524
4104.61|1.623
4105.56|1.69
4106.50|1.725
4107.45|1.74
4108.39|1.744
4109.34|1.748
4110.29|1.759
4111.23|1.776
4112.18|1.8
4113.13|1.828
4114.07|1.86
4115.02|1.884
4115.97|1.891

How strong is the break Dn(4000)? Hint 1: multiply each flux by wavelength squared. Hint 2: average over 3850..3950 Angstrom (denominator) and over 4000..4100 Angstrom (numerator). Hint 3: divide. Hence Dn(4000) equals 1.48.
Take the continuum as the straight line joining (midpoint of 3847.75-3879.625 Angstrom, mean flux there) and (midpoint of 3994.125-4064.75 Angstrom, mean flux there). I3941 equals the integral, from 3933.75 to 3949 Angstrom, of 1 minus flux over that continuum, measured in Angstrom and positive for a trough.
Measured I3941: 5.8 Angstrom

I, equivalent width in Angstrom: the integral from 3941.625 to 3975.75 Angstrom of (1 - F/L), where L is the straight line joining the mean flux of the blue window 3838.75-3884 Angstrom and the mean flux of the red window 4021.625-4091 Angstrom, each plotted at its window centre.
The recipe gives 10.0 Angstrom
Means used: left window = 1.42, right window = 1.75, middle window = 1.12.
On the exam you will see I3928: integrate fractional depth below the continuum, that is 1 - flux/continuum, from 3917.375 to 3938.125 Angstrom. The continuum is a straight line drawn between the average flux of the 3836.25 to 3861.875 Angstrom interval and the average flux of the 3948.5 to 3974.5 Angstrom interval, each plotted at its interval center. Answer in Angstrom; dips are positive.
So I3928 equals 5.5 Angstrom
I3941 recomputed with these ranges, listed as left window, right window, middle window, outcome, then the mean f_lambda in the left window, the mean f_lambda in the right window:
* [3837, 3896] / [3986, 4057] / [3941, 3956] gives 2.3 Angstrom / 1.36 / 1.74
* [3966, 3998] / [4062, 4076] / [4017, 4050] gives -3.5 Angstrom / 1.38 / 1.69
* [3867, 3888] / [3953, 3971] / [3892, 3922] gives -3.8 Angstrom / 1.37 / 1.02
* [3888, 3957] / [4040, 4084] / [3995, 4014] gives -2.7 Angstrom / 1.19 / 1.72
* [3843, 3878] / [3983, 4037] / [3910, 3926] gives 2.3 Angstrom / 1.47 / 1.73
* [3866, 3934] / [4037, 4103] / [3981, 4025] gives -5.0 Angstrom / 1.27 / 1.72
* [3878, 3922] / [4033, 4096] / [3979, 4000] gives -1.4 Angstrom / 1.35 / 1.75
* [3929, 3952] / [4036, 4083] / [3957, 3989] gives -1.1 Angstrom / 0.944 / 1.73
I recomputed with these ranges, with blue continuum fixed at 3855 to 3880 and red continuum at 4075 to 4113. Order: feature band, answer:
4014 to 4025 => -1.10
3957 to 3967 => 3.21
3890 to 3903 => 0.94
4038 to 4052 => -0.48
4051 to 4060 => -0.83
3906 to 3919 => 0.16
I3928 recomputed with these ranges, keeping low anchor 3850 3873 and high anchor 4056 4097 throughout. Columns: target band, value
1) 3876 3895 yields 2.93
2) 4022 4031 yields -0.57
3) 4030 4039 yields -0.09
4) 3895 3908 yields 1.09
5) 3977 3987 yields 0.32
